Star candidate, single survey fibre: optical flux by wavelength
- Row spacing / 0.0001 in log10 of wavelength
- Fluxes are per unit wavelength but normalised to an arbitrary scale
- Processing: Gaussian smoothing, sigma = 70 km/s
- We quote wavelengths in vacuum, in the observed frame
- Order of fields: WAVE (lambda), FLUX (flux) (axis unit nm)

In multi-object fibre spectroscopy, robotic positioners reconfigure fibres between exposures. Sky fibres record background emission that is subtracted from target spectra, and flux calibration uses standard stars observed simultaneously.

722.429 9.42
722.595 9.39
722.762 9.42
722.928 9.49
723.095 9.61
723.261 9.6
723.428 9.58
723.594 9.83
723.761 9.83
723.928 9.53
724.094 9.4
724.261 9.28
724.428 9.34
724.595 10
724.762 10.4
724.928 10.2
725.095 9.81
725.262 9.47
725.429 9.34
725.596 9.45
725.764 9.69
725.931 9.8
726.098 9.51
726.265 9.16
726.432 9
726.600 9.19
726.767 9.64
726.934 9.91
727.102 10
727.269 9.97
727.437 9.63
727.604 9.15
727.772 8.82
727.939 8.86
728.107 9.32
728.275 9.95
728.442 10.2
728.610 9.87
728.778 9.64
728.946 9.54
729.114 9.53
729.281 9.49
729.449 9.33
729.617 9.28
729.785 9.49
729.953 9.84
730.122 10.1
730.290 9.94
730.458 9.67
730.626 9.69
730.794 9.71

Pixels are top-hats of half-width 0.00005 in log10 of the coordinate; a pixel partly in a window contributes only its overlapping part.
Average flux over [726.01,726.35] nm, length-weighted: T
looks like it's 9.36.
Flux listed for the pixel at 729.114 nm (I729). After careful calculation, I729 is 9.53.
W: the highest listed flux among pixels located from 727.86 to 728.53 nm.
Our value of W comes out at 10.2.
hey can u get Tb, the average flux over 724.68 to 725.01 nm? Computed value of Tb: 10.3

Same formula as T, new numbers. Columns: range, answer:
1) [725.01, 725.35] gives 9.64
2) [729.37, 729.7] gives 9.3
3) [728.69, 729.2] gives 9.58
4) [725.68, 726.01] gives 9.73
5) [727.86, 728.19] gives 9.08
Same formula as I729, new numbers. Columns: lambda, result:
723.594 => 9.83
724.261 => 9.28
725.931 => 9.8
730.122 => 10.1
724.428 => 9.34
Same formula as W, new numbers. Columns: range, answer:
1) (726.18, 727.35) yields 10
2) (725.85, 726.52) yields 9.8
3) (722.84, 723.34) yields 9.61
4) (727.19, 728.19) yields 9.97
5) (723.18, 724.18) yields 9.83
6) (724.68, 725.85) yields 10.4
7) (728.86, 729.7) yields 9.54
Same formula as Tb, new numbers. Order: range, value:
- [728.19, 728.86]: 9.91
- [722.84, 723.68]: 9.62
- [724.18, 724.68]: 9.53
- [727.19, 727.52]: 9.78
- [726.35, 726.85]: 9.27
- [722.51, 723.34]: 9.5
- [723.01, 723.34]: 9.6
